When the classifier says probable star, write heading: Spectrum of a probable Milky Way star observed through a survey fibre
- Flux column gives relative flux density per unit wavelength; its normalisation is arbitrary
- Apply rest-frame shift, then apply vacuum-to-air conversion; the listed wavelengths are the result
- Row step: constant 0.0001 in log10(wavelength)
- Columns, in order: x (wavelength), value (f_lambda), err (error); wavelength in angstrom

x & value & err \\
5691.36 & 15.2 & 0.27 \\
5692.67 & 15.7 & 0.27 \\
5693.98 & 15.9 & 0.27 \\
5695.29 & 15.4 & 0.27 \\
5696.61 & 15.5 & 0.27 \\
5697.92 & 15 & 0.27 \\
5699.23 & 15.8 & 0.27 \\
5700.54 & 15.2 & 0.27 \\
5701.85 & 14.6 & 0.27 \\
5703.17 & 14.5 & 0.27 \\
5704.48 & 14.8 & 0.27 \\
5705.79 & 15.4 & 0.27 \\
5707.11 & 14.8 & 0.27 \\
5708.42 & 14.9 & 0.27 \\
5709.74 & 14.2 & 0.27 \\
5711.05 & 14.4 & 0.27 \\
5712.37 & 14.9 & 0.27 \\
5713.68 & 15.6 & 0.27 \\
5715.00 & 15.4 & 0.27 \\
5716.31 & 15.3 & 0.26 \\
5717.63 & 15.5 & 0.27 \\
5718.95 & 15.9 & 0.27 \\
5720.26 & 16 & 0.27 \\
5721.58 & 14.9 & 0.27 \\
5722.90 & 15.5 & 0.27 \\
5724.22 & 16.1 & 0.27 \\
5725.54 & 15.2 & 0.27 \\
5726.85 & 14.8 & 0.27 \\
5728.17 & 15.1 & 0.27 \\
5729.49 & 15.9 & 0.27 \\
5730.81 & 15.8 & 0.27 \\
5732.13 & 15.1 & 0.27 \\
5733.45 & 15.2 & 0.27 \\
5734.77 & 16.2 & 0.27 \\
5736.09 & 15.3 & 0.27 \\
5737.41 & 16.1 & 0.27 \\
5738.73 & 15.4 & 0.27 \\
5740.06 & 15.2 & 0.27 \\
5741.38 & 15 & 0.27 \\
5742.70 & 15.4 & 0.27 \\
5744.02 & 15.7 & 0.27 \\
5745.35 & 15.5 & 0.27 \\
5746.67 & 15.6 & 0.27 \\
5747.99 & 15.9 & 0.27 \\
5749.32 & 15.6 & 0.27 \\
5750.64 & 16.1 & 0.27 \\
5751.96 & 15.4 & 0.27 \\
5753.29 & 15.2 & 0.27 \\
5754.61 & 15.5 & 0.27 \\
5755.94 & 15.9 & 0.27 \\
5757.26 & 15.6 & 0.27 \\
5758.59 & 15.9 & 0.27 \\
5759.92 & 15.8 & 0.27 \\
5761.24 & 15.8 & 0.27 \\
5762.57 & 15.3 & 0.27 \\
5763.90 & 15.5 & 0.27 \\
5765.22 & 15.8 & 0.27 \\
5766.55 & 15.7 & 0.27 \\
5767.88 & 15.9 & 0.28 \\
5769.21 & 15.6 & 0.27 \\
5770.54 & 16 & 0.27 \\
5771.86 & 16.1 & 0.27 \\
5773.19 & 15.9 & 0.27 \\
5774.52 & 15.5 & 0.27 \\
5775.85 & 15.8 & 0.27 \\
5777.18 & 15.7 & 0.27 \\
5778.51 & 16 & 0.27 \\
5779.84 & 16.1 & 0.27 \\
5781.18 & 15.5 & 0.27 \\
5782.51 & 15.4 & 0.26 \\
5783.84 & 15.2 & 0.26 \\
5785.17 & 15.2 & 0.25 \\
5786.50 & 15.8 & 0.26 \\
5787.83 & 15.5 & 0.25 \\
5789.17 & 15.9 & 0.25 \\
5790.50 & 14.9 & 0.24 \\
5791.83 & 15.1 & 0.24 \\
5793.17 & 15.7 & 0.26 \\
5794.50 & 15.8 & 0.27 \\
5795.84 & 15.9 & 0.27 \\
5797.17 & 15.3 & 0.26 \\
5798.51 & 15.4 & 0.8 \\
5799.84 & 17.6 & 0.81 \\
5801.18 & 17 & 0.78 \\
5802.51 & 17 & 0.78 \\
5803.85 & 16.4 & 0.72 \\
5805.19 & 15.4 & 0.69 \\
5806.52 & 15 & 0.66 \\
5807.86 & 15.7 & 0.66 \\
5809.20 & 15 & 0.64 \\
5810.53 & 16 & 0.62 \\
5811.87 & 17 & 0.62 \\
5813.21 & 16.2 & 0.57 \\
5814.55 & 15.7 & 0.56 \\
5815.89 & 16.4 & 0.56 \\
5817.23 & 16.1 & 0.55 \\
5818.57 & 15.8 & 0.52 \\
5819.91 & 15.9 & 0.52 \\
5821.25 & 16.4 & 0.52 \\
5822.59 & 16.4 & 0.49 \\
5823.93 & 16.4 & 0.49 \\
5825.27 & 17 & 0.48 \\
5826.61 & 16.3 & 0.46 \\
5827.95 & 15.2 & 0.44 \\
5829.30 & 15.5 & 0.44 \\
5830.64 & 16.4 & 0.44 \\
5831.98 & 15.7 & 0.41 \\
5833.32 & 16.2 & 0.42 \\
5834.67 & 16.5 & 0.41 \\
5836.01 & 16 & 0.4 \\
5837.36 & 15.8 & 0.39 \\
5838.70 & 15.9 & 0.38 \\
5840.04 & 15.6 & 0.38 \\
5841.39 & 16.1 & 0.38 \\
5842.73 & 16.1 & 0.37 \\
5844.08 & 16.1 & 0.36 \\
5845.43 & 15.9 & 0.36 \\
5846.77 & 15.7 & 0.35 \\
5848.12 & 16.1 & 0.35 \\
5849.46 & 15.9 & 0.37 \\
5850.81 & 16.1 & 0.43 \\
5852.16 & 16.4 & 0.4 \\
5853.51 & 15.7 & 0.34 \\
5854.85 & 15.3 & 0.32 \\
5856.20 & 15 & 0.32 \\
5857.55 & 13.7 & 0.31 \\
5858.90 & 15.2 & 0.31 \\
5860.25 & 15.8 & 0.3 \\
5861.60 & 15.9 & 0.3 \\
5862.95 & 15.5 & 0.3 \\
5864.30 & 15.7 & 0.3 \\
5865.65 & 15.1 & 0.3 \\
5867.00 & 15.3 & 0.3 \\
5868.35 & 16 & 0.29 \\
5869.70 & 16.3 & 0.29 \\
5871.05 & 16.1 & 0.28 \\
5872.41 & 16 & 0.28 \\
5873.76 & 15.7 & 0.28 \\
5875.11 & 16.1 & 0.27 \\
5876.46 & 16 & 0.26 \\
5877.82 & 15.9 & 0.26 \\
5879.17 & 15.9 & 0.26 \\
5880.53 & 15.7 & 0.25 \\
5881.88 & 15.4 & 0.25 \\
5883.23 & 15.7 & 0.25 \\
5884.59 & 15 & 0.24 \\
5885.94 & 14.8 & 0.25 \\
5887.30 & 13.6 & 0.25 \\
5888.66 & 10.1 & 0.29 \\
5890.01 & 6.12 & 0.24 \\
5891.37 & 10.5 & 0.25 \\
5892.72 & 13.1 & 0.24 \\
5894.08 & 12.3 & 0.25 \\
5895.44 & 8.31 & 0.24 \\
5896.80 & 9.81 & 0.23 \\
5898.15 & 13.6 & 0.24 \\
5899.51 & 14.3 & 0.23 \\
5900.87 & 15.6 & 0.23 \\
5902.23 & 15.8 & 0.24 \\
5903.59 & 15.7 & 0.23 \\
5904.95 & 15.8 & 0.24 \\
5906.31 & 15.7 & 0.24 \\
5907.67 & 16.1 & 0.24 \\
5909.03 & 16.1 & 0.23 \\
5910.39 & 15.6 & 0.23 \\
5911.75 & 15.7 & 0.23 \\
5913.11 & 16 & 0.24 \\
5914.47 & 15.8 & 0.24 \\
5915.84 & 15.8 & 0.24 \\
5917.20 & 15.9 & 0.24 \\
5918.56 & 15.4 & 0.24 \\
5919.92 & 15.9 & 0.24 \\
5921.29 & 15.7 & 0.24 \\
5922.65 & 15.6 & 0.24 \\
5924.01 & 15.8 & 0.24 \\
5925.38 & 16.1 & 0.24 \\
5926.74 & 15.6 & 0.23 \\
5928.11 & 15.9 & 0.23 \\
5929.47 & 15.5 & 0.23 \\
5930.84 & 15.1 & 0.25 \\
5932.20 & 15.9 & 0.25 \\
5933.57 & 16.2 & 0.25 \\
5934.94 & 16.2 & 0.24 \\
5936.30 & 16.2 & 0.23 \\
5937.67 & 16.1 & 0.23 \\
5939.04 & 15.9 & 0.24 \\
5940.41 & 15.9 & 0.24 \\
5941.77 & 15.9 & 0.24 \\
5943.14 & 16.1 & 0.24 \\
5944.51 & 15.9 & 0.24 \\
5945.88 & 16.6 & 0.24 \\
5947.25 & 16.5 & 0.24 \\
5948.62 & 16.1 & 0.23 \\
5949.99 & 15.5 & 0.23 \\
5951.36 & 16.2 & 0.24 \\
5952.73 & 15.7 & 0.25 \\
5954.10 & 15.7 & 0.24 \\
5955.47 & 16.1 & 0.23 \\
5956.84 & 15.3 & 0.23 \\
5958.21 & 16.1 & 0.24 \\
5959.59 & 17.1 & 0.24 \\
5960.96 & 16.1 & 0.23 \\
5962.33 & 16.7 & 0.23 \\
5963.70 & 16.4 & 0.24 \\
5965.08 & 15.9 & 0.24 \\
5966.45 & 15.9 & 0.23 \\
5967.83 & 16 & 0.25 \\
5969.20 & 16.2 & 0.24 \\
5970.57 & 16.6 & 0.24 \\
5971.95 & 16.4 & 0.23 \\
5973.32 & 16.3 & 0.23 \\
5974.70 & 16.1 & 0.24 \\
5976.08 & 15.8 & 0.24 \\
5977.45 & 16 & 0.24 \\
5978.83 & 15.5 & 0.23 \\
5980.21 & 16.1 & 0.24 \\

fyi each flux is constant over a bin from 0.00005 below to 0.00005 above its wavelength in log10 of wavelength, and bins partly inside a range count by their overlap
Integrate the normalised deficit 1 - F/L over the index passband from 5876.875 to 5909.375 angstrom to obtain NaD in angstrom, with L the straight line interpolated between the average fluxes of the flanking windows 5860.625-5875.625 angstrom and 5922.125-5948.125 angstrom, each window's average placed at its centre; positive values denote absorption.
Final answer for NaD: 4.2 angstrom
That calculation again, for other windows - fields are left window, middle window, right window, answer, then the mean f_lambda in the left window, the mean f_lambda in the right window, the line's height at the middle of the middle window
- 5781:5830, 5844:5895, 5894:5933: 1.9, 15.9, 15.1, 15.4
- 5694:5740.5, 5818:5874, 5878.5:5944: -3.3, 15.3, 14.8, 15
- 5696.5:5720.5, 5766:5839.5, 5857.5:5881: -2.1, 15.1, 15.7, 15.5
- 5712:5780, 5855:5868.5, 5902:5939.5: 0.4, 15.6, 15.8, 15.7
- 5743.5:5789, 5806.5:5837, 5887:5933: -1.7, 15.7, 14.4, 15.2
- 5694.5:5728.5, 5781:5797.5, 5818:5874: 0.1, 15.2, 15.9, 15.6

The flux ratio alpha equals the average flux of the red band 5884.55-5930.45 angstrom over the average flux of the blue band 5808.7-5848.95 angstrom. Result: 0.90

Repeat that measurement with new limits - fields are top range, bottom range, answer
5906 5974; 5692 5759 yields 1.04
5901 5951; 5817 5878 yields 1.00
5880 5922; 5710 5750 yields 0.92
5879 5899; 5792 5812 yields 0.79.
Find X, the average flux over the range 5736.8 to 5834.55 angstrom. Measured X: 15.8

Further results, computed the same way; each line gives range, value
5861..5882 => 15.8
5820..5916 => 15.2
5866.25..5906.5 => 14.2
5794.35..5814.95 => 16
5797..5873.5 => 15.9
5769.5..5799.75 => 15.7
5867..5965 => 15.2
